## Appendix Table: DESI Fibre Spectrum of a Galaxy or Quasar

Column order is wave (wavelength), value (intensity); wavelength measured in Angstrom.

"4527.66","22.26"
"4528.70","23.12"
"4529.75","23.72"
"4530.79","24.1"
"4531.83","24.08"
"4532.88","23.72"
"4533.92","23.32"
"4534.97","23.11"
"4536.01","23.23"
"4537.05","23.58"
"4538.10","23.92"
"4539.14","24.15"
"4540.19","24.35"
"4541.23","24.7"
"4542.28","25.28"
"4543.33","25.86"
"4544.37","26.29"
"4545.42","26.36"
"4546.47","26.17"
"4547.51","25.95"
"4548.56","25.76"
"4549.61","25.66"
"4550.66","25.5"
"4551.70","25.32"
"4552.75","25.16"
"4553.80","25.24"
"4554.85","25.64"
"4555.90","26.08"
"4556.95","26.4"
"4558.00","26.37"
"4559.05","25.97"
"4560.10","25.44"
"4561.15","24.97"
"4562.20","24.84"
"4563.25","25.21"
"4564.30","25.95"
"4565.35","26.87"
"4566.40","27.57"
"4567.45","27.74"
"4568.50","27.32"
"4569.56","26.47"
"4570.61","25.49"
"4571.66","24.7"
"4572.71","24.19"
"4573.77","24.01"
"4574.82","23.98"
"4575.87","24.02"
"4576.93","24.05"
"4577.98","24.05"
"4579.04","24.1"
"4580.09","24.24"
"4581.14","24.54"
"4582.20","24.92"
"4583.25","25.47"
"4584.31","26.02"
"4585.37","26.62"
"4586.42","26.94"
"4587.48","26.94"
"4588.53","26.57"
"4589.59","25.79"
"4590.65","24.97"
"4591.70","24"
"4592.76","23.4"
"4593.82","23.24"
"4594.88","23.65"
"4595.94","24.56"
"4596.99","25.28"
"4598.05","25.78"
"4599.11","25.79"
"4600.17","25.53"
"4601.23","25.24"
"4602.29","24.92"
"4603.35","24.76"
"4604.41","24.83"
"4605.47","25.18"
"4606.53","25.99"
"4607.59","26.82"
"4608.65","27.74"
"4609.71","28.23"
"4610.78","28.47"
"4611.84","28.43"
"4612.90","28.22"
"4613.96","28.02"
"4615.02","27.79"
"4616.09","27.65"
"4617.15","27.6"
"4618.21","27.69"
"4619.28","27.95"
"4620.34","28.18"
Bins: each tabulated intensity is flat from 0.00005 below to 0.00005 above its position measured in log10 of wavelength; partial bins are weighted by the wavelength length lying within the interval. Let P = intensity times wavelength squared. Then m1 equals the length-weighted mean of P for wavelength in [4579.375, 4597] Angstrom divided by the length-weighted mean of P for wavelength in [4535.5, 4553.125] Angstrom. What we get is 1.02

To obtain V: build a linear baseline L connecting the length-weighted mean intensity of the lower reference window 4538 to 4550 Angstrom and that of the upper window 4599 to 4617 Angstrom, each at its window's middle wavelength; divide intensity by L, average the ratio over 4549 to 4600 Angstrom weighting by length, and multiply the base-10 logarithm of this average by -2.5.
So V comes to 0.03 mag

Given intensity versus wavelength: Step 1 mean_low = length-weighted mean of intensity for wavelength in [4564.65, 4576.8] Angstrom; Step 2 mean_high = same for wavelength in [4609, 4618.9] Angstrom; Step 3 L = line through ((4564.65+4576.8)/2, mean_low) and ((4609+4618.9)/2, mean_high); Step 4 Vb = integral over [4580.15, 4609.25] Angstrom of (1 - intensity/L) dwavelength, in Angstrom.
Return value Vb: 1.7 Angstrom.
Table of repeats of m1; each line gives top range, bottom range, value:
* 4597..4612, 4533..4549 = 1.09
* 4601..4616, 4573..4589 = 1.08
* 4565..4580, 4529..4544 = 1.07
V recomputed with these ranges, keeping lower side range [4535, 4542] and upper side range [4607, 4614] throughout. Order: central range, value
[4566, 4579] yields 0.027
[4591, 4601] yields 0.107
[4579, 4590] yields 0.034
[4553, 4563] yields -0.024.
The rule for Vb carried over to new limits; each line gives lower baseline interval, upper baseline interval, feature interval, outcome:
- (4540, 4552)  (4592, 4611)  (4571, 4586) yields 0.51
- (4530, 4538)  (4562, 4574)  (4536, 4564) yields -0.74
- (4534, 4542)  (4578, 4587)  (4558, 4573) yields -0.73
